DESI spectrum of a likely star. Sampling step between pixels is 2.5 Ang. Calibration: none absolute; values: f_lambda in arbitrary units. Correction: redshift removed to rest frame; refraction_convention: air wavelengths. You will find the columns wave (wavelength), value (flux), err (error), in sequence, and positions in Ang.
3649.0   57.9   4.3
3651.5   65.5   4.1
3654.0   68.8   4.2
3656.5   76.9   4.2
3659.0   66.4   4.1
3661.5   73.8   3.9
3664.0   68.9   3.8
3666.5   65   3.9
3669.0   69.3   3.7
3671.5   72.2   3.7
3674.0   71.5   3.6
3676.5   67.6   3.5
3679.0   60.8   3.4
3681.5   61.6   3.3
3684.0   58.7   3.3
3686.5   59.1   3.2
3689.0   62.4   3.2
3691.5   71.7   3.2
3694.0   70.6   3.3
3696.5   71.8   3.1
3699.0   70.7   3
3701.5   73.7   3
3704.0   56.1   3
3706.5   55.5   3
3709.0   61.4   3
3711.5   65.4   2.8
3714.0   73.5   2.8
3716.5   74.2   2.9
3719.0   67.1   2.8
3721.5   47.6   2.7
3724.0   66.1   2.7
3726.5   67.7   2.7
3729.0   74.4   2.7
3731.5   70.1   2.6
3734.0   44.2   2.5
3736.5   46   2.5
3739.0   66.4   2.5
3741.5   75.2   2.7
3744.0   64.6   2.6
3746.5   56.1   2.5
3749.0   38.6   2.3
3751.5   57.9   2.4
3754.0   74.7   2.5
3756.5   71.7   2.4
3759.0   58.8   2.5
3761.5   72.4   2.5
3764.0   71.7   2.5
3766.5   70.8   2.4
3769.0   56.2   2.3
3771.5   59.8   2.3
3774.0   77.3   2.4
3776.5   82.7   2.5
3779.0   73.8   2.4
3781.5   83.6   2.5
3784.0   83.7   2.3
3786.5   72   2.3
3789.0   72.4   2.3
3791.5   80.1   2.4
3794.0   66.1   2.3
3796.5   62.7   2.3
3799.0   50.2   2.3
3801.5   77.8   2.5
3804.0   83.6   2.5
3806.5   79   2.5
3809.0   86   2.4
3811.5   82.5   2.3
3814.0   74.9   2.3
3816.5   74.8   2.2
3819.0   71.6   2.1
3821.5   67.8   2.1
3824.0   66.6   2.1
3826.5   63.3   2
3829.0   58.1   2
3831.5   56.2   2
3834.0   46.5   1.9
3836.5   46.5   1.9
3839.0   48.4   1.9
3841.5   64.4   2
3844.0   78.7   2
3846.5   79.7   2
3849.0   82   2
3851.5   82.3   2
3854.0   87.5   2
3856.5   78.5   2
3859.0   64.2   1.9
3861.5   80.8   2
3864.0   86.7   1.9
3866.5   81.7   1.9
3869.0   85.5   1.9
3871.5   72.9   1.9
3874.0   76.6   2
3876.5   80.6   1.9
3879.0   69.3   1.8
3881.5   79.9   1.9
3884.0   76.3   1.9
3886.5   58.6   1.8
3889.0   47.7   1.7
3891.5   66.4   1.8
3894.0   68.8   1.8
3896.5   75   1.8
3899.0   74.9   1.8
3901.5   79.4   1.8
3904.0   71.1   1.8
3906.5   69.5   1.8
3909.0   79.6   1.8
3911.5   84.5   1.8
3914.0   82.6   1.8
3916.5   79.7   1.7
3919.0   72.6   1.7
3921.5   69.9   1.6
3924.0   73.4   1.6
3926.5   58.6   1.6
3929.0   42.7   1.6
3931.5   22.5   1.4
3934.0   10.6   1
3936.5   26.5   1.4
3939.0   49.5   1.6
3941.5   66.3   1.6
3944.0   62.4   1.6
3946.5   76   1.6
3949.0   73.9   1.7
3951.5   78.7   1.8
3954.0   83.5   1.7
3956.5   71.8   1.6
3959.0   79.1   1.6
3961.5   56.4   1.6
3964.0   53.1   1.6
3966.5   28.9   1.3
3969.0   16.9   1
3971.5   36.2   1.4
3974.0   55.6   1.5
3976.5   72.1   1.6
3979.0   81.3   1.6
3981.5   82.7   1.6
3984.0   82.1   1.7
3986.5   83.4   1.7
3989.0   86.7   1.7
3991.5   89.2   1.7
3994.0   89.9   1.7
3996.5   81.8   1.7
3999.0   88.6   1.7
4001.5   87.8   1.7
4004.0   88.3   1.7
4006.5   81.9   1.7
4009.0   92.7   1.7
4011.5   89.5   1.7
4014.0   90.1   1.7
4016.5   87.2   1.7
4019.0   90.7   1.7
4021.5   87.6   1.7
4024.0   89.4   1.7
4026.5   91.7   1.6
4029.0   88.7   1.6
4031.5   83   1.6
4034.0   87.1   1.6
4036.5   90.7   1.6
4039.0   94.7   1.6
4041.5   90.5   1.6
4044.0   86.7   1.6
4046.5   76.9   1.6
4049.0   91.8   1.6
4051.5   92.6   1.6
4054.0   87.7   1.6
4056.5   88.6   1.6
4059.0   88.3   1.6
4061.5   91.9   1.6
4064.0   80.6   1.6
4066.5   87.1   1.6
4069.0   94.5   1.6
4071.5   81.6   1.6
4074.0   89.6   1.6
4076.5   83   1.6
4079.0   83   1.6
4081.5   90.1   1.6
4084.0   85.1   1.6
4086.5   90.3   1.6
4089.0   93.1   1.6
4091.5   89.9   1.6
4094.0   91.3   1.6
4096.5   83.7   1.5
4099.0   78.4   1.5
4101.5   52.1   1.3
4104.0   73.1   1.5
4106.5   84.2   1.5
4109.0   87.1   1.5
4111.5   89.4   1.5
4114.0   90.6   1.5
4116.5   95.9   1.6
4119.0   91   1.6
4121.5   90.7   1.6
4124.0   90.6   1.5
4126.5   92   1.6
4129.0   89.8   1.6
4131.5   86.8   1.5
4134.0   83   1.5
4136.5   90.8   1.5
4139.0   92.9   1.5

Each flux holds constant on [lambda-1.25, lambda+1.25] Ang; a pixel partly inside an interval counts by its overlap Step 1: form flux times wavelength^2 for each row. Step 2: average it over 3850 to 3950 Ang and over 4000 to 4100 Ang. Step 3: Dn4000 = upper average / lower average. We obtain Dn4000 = 1.4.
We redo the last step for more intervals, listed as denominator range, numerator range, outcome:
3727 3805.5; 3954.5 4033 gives 1.28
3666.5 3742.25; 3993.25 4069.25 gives 1.61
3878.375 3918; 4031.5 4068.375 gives 1.31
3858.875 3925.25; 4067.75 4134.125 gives 1.29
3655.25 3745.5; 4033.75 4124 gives 1.60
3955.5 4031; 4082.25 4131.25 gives 1.19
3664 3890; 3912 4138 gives 1.30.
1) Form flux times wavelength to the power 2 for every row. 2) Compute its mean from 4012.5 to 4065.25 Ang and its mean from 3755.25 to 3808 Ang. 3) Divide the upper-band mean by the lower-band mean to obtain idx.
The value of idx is 1.40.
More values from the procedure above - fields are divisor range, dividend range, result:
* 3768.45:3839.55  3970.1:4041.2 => 1.34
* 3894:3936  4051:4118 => 1.45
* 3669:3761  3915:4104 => 1.40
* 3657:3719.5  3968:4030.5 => 1.42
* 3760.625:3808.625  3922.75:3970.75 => 0.81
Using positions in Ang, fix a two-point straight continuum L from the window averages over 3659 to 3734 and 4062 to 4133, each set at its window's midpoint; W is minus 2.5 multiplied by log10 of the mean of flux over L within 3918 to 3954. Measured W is 0.35 mag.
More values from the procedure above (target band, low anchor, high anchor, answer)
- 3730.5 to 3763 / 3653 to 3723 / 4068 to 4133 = 0.13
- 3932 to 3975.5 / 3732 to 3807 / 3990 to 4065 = 0.46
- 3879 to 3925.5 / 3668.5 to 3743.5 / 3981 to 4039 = 0.10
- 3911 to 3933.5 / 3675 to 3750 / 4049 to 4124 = 0.21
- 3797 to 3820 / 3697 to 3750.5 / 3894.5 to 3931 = -0.13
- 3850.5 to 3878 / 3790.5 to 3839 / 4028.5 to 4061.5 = -0.11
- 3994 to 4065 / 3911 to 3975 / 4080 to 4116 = -0.21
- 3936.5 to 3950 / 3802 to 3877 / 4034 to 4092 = 0.28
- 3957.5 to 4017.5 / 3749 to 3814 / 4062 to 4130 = 0.10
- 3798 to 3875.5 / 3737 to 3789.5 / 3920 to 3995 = -0.10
